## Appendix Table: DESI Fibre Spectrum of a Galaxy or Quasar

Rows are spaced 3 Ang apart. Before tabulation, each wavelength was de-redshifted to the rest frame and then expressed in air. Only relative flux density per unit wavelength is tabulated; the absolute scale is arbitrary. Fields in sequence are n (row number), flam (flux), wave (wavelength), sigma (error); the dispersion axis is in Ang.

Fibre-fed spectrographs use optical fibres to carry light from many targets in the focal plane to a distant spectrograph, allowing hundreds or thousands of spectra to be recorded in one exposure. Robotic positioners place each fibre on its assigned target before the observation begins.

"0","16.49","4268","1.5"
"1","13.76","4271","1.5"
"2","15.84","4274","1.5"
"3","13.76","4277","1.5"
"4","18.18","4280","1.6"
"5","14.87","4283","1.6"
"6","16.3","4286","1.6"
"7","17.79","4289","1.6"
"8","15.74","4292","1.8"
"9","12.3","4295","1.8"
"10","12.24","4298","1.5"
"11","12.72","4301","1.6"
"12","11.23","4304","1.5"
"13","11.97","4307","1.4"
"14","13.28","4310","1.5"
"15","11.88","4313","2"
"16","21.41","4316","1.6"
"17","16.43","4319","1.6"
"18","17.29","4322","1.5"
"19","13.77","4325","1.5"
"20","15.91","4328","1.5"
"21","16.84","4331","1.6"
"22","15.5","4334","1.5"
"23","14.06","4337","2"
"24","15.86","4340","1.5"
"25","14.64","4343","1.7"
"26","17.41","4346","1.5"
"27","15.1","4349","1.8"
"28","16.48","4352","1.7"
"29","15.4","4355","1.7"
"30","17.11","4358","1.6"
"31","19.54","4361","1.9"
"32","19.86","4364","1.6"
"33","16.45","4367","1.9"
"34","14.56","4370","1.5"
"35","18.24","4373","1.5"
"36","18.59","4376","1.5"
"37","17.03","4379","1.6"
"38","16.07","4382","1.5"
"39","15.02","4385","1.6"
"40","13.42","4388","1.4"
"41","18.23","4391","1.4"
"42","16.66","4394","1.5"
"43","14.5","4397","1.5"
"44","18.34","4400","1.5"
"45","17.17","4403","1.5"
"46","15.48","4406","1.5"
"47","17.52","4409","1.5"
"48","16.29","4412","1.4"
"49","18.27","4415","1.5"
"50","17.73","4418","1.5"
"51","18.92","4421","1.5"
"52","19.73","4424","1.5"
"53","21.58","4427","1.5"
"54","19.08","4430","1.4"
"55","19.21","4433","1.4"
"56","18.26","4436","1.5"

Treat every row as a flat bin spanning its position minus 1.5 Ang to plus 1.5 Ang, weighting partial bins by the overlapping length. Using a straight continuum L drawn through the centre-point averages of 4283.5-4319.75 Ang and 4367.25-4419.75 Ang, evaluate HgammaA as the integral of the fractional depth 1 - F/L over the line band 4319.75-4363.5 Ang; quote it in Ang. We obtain -2.2 Ang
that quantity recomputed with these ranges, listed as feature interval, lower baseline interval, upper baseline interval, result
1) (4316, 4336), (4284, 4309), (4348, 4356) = -2.05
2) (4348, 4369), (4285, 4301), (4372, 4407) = -1.56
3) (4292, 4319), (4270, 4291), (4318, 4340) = 3.55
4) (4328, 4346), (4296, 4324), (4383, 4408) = -0.93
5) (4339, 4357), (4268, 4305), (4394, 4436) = 0.44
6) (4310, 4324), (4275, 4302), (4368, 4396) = -0.81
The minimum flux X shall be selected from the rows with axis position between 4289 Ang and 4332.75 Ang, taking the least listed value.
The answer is 11.23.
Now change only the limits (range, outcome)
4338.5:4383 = 14.56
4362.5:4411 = 13.42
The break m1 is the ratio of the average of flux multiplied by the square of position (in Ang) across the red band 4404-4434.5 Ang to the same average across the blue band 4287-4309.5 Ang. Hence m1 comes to 1.44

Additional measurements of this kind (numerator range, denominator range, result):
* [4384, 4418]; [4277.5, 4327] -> 1.17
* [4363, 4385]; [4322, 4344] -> 1.13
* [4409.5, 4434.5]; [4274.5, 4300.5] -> 1.33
